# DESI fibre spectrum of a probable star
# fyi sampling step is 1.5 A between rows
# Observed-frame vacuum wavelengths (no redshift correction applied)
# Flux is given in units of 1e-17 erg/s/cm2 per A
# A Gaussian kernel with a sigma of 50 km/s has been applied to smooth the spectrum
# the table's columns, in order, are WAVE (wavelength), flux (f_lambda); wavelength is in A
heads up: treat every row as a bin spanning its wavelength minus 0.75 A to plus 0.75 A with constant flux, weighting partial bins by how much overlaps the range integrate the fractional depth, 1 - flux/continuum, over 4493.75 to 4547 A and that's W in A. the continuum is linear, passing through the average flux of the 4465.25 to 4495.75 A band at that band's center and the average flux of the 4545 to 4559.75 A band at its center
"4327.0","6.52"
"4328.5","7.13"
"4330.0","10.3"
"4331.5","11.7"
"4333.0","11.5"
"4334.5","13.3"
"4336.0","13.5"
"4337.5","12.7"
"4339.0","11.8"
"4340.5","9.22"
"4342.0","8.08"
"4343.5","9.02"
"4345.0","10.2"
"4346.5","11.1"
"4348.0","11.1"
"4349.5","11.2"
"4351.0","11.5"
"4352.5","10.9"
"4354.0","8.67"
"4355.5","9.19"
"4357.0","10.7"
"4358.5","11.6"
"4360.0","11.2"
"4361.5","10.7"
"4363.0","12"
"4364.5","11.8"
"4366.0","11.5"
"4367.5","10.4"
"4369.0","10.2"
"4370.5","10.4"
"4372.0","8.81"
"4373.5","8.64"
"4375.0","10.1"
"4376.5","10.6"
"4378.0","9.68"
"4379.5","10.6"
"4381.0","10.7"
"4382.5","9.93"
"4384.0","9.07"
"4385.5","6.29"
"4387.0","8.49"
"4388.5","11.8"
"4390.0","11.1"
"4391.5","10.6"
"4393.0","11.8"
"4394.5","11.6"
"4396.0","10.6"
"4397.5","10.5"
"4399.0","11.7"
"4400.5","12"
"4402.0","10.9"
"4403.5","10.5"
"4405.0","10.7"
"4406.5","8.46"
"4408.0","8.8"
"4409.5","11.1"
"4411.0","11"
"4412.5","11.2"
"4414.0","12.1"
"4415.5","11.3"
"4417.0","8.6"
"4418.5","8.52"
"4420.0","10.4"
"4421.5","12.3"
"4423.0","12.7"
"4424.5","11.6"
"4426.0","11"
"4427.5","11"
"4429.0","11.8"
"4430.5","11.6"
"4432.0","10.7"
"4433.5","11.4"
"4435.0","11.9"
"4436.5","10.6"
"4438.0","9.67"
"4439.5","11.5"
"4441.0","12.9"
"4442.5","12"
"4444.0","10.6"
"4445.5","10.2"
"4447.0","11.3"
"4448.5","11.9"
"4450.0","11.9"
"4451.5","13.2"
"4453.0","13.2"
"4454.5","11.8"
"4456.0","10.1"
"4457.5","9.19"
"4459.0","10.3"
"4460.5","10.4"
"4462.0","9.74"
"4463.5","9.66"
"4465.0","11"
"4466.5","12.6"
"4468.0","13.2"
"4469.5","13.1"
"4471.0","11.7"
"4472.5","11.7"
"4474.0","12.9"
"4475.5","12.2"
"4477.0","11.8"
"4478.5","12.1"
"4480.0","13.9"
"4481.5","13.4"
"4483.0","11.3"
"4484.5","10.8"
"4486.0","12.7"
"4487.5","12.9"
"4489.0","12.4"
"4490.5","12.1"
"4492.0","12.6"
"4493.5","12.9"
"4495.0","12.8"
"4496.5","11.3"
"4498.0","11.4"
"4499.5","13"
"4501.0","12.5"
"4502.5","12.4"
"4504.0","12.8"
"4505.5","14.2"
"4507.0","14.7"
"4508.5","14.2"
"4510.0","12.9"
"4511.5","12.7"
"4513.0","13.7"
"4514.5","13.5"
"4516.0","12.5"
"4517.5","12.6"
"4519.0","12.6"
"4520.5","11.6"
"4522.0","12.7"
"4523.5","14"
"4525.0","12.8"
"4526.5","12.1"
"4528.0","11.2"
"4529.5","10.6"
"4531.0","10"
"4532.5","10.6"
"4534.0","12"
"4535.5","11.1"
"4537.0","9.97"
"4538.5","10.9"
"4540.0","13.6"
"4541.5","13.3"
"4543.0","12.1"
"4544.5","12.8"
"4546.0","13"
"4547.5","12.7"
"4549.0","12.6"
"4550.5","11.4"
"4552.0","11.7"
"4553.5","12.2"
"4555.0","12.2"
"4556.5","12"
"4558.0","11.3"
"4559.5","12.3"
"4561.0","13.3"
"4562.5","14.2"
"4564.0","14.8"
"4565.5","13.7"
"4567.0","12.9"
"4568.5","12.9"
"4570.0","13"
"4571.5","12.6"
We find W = -0.6 A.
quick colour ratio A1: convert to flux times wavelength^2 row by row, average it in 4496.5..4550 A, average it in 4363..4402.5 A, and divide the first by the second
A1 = 1.3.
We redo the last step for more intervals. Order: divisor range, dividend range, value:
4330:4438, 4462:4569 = 1.23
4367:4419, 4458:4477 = 1.16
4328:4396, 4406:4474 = 1.10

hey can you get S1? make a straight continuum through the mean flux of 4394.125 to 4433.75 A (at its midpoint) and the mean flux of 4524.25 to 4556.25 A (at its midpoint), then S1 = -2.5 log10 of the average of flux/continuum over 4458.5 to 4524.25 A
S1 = -0.08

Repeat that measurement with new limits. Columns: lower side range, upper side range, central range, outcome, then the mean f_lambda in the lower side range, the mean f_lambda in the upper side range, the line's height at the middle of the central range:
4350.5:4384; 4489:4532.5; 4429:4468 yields 0.04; 10.4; 12.5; 11.6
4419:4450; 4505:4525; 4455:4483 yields 0.05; 11.3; 13.2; 12.1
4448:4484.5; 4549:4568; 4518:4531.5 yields 0.03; 11.7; 12.7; 12.3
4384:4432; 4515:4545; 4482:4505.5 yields -0.07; 10.7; 12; 11.6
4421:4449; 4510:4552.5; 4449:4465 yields 0.06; 11.4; 12.2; 11.6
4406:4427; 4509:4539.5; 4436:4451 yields -0.03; 10.7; 12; 11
